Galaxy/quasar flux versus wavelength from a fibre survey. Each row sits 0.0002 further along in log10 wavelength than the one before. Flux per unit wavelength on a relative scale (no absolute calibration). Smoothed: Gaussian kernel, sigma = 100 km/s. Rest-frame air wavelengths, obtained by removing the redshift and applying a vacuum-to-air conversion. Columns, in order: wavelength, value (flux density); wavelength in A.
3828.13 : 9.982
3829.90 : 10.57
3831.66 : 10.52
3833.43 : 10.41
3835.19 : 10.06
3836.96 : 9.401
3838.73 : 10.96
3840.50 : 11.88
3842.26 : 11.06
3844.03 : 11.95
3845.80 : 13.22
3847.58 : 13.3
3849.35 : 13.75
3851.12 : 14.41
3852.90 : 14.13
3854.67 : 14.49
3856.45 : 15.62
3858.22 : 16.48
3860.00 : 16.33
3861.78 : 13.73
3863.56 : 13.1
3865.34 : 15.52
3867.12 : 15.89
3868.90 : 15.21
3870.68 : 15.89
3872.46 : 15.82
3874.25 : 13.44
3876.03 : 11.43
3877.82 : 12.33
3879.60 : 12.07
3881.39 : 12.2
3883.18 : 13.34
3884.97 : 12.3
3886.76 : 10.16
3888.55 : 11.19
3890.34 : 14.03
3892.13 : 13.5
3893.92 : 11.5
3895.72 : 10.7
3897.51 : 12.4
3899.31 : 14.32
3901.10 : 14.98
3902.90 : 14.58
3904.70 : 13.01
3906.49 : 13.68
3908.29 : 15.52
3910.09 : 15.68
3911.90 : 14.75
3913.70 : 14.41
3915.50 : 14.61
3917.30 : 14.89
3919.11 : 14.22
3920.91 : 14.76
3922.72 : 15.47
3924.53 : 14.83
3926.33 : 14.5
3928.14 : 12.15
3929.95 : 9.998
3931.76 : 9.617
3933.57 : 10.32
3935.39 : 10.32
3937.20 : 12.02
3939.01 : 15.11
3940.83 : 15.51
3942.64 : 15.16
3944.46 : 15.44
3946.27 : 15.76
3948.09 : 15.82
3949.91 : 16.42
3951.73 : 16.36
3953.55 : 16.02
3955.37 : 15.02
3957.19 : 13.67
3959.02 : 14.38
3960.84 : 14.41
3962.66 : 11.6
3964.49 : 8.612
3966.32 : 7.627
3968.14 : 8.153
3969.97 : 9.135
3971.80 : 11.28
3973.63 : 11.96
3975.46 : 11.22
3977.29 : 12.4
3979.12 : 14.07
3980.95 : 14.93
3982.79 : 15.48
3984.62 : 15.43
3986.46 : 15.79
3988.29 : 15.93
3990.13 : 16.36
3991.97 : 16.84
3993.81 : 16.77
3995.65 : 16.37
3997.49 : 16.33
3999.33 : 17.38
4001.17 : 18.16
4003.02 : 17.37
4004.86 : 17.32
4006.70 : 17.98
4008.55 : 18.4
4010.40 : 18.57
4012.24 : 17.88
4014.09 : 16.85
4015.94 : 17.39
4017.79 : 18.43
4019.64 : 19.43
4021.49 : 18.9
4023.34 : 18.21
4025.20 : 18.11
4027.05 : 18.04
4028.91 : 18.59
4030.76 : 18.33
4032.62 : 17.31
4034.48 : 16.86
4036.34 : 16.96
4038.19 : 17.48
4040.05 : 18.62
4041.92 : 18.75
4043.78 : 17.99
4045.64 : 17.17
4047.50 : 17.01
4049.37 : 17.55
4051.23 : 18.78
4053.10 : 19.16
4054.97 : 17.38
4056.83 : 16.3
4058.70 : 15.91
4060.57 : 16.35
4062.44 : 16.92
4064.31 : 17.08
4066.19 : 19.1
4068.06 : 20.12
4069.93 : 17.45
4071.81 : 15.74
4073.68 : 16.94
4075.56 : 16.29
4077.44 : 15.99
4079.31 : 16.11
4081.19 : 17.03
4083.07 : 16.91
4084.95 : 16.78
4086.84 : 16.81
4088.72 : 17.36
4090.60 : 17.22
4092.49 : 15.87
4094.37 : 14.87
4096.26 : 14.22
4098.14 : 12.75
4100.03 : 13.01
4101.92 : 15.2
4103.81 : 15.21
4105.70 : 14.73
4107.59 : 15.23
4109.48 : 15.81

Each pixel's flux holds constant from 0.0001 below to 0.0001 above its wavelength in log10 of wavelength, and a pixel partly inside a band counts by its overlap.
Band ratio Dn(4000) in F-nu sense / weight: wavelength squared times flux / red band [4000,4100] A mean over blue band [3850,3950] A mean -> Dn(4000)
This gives 1.3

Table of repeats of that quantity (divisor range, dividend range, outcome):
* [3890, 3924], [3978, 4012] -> 1.24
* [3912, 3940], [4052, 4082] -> 1.39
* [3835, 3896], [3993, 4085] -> 1.45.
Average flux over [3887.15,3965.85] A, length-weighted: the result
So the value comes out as 13.7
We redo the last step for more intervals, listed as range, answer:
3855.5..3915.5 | 13.8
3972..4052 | 16.9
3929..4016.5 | 14.5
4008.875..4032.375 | 18.2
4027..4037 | 17.7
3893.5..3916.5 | 13.9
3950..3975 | 12.3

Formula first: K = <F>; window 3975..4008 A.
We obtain 16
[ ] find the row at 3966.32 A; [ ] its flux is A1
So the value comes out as 7.627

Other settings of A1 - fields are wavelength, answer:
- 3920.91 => 14.76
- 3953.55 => 16.02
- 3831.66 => 10.52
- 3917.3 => 14.89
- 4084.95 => 16.78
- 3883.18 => 13.34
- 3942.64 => 15.16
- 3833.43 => 10.41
